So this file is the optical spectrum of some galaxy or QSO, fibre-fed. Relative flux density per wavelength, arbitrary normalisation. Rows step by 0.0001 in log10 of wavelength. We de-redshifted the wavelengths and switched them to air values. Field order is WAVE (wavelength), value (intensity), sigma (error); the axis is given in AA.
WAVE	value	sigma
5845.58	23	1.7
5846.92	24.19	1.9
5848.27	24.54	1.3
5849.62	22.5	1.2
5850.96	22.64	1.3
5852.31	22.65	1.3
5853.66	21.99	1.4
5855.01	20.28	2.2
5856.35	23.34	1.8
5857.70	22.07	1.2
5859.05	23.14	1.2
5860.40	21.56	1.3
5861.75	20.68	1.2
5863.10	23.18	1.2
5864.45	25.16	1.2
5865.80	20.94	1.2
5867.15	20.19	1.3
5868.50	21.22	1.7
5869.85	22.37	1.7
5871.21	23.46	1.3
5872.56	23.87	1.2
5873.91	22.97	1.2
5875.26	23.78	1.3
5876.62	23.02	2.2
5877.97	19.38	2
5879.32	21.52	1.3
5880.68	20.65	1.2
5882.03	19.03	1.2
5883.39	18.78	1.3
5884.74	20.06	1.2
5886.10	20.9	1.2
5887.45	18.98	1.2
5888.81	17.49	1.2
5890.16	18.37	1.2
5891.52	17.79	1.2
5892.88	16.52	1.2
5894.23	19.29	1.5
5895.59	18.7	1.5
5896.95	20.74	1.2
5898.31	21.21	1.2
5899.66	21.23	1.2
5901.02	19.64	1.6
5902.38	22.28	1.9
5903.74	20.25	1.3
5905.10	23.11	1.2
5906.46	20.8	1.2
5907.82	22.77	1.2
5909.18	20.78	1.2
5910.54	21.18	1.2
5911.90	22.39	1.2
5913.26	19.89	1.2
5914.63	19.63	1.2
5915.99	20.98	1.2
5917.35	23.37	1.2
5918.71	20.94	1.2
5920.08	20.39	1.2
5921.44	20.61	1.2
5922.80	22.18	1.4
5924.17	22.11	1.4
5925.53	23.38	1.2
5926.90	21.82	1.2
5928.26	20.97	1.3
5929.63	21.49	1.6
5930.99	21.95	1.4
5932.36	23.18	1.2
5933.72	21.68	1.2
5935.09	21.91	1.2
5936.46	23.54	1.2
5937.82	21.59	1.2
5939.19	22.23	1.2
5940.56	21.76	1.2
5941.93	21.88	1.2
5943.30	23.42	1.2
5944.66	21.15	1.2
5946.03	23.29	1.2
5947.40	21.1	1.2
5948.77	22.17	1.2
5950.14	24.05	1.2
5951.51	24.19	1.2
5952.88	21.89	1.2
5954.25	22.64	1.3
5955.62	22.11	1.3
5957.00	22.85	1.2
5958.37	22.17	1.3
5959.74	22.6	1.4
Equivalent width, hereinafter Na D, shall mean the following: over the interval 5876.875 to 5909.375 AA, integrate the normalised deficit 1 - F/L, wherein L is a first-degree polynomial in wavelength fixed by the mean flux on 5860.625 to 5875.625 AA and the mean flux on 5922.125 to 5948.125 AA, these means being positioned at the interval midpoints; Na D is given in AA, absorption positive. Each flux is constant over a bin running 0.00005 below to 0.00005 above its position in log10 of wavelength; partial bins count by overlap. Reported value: 3.4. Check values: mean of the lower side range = 22.5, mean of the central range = 20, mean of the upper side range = 22.1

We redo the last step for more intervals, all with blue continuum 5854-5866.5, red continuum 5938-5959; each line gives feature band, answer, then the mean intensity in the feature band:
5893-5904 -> 1.04 AA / 20.2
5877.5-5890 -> 1.52 AA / 19.6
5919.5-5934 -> 0.38 AA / 21.8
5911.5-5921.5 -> 0.61 AA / 21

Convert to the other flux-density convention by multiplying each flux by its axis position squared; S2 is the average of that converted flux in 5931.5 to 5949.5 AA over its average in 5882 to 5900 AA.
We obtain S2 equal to 1.18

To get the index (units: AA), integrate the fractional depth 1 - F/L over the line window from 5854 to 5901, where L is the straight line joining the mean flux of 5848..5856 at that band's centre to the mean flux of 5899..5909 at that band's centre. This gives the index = 2.12 AA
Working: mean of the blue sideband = 22.4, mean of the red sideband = 21.4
